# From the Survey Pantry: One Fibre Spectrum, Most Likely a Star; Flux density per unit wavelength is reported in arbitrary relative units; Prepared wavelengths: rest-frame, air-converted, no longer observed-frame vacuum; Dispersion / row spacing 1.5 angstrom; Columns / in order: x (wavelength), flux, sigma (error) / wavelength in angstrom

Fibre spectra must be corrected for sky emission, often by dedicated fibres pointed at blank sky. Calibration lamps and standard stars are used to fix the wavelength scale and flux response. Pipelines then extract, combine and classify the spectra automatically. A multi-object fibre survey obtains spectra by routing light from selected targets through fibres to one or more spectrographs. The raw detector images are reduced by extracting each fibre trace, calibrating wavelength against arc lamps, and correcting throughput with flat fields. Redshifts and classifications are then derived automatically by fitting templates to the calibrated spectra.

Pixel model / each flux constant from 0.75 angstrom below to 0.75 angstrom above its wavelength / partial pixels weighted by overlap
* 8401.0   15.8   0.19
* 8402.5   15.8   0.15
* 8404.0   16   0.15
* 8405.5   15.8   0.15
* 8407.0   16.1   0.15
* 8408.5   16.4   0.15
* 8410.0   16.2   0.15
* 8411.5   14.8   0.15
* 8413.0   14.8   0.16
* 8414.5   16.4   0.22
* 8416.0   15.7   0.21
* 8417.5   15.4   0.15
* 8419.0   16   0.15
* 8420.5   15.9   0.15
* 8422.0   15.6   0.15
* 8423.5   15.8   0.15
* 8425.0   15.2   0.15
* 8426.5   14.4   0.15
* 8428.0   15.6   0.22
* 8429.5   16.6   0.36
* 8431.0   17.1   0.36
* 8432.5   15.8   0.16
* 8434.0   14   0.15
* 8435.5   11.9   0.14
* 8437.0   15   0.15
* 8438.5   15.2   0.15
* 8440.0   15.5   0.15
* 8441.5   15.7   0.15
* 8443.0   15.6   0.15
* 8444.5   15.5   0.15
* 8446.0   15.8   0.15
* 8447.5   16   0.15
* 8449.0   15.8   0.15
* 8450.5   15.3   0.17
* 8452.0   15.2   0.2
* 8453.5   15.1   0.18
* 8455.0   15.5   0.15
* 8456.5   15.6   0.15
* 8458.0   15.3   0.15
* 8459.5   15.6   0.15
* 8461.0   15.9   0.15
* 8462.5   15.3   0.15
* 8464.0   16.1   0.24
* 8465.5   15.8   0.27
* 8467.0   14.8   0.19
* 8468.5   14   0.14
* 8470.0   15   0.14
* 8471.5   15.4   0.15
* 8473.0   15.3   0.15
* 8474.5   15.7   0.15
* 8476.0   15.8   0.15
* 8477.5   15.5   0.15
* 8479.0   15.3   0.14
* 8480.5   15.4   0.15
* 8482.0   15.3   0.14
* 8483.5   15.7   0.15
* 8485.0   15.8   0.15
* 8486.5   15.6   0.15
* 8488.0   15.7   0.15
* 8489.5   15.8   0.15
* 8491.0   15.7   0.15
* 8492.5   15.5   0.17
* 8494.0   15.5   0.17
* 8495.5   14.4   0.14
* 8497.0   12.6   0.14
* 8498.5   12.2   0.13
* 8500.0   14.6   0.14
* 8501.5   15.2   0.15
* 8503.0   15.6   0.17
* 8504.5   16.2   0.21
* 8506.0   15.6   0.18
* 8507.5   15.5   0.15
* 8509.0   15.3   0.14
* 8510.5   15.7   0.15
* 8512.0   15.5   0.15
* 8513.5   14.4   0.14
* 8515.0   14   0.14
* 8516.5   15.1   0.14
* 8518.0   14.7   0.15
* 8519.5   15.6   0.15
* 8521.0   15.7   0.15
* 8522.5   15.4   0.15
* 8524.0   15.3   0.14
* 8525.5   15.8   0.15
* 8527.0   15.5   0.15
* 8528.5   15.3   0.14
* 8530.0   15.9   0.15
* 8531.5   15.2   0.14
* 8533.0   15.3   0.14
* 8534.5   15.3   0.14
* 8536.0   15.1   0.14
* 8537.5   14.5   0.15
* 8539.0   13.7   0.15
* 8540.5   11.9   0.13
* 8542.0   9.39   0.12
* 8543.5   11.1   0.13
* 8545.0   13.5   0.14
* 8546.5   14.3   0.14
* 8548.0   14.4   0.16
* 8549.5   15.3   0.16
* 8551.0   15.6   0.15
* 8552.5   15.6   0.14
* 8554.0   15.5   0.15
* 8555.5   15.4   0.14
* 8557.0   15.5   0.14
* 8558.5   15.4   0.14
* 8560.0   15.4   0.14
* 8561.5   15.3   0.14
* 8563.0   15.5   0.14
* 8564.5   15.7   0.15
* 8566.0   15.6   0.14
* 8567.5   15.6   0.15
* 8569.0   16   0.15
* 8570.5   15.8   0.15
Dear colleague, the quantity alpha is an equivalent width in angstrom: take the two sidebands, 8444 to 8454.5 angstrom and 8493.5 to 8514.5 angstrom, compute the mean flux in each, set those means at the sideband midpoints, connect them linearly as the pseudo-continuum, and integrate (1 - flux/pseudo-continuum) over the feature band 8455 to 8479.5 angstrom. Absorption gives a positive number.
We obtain -0.2 angstrom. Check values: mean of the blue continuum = 15.5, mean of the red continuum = 14.9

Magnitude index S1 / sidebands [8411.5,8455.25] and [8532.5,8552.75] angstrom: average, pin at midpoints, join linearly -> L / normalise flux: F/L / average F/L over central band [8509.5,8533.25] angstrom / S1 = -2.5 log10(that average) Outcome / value -0.08 mag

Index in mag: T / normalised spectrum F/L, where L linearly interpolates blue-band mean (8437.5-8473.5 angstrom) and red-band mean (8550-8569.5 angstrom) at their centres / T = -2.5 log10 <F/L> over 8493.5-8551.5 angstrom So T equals 0.06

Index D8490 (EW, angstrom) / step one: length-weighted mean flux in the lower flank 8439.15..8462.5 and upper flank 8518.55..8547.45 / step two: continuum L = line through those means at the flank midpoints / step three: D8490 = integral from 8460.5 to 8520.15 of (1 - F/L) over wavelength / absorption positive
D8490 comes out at -0.78 angstrom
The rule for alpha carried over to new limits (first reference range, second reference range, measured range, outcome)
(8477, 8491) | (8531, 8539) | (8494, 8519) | 0.78 angstrom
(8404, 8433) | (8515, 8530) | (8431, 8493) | 0.83 angstrom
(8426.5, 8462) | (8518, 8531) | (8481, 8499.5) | 0.57 angstrom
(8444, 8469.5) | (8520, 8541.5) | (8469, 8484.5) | -0.12 angstrom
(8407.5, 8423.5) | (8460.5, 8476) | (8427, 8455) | 0.32 angstrom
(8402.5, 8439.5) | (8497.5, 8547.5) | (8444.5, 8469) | -0.43 angstrom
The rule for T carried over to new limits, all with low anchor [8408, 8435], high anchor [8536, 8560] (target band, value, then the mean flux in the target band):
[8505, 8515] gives -0.05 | 15.3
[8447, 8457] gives -0.02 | 15.5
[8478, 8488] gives -0.05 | 15.5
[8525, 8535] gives -0.08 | 15.5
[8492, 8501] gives 0.05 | 14.1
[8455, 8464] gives -0.03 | 15.6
